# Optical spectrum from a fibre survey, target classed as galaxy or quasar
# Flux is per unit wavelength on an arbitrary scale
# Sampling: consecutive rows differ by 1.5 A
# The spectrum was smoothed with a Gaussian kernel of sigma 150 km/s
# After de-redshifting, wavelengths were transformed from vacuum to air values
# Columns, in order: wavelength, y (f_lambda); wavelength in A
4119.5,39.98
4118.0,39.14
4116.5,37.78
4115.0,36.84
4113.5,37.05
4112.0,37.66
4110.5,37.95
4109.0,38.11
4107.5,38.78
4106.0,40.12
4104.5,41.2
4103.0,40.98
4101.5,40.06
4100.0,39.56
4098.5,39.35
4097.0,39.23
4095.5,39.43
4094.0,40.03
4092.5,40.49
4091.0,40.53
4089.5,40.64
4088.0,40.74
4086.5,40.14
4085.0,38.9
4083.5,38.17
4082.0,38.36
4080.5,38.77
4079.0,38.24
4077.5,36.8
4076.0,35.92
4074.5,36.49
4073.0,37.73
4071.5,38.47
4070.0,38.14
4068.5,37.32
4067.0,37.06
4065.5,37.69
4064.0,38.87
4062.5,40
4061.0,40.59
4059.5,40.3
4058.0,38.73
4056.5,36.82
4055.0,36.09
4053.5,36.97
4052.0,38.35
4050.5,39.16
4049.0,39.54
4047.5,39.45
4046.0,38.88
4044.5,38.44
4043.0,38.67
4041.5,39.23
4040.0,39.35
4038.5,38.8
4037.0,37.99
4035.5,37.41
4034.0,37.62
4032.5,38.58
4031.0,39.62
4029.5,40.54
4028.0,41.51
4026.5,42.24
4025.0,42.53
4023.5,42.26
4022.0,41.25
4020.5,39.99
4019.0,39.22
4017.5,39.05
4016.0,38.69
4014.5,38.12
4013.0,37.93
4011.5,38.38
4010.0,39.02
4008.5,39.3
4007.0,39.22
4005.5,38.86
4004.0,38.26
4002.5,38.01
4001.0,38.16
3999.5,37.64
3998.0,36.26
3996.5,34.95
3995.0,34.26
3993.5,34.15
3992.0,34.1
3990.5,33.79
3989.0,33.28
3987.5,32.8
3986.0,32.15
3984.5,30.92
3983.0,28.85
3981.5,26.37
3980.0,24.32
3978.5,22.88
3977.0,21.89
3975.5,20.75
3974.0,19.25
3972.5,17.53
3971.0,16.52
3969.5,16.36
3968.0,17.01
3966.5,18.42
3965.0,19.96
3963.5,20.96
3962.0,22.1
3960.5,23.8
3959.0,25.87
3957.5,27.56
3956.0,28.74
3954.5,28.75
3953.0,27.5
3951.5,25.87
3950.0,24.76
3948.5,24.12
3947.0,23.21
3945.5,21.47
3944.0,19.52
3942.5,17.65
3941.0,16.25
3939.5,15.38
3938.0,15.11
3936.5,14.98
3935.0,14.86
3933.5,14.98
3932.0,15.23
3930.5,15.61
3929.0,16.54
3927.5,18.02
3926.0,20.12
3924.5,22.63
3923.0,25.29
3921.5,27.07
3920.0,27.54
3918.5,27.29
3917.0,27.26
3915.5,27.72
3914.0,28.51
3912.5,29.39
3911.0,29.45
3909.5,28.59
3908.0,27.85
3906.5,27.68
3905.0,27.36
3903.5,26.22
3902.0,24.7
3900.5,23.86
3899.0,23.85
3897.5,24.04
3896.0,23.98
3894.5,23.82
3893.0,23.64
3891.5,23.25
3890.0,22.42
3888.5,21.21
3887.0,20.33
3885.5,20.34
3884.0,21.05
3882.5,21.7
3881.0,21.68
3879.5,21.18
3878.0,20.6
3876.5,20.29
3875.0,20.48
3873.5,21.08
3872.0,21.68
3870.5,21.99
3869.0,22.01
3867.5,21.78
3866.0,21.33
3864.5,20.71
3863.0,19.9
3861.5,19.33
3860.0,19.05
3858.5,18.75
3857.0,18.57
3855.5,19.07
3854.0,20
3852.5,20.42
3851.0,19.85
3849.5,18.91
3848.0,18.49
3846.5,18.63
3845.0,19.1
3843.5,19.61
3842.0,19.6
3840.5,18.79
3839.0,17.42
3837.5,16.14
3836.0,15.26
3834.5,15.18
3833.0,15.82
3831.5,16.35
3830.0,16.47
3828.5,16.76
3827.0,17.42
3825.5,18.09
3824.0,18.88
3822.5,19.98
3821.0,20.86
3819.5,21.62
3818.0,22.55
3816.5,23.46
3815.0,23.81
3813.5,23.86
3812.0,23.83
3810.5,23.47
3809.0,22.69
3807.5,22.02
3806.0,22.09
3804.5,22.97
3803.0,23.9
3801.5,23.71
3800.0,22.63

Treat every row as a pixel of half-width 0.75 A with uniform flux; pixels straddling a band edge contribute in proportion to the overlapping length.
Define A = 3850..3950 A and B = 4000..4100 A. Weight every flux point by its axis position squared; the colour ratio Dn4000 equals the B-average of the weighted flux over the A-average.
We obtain 1.9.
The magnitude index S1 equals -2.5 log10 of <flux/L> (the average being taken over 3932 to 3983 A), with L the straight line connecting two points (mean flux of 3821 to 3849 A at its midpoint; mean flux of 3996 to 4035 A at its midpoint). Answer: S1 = 0.46 mag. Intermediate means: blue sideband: 17.8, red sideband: 39.1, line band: 21.1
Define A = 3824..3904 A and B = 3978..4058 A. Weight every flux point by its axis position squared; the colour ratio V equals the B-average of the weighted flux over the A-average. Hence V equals 2.0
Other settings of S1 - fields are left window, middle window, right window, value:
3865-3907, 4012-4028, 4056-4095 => -0.181 mag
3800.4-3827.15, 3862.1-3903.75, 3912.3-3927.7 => 0.111 mag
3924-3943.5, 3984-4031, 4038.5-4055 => -0.212 mag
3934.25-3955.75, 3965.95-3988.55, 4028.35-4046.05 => 0.178 mag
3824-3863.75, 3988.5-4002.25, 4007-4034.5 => 0.042 mag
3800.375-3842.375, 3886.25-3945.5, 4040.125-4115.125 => 0.189 mag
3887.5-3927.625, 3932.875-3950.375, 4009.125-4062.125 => 0.498 mag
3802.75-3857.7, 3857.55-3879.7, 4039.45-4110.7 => 0.105 mag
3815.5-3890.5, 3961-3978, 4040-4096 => 0.478 mag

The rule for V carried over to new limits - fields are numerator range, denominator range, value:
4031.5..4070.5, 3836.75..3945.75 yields 1.95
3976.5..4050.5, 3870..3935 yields 1.68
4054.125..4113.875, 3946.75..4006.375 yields 1.48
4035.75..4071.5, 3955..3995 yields 1.59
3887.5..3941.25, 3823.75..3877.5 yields 1.24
